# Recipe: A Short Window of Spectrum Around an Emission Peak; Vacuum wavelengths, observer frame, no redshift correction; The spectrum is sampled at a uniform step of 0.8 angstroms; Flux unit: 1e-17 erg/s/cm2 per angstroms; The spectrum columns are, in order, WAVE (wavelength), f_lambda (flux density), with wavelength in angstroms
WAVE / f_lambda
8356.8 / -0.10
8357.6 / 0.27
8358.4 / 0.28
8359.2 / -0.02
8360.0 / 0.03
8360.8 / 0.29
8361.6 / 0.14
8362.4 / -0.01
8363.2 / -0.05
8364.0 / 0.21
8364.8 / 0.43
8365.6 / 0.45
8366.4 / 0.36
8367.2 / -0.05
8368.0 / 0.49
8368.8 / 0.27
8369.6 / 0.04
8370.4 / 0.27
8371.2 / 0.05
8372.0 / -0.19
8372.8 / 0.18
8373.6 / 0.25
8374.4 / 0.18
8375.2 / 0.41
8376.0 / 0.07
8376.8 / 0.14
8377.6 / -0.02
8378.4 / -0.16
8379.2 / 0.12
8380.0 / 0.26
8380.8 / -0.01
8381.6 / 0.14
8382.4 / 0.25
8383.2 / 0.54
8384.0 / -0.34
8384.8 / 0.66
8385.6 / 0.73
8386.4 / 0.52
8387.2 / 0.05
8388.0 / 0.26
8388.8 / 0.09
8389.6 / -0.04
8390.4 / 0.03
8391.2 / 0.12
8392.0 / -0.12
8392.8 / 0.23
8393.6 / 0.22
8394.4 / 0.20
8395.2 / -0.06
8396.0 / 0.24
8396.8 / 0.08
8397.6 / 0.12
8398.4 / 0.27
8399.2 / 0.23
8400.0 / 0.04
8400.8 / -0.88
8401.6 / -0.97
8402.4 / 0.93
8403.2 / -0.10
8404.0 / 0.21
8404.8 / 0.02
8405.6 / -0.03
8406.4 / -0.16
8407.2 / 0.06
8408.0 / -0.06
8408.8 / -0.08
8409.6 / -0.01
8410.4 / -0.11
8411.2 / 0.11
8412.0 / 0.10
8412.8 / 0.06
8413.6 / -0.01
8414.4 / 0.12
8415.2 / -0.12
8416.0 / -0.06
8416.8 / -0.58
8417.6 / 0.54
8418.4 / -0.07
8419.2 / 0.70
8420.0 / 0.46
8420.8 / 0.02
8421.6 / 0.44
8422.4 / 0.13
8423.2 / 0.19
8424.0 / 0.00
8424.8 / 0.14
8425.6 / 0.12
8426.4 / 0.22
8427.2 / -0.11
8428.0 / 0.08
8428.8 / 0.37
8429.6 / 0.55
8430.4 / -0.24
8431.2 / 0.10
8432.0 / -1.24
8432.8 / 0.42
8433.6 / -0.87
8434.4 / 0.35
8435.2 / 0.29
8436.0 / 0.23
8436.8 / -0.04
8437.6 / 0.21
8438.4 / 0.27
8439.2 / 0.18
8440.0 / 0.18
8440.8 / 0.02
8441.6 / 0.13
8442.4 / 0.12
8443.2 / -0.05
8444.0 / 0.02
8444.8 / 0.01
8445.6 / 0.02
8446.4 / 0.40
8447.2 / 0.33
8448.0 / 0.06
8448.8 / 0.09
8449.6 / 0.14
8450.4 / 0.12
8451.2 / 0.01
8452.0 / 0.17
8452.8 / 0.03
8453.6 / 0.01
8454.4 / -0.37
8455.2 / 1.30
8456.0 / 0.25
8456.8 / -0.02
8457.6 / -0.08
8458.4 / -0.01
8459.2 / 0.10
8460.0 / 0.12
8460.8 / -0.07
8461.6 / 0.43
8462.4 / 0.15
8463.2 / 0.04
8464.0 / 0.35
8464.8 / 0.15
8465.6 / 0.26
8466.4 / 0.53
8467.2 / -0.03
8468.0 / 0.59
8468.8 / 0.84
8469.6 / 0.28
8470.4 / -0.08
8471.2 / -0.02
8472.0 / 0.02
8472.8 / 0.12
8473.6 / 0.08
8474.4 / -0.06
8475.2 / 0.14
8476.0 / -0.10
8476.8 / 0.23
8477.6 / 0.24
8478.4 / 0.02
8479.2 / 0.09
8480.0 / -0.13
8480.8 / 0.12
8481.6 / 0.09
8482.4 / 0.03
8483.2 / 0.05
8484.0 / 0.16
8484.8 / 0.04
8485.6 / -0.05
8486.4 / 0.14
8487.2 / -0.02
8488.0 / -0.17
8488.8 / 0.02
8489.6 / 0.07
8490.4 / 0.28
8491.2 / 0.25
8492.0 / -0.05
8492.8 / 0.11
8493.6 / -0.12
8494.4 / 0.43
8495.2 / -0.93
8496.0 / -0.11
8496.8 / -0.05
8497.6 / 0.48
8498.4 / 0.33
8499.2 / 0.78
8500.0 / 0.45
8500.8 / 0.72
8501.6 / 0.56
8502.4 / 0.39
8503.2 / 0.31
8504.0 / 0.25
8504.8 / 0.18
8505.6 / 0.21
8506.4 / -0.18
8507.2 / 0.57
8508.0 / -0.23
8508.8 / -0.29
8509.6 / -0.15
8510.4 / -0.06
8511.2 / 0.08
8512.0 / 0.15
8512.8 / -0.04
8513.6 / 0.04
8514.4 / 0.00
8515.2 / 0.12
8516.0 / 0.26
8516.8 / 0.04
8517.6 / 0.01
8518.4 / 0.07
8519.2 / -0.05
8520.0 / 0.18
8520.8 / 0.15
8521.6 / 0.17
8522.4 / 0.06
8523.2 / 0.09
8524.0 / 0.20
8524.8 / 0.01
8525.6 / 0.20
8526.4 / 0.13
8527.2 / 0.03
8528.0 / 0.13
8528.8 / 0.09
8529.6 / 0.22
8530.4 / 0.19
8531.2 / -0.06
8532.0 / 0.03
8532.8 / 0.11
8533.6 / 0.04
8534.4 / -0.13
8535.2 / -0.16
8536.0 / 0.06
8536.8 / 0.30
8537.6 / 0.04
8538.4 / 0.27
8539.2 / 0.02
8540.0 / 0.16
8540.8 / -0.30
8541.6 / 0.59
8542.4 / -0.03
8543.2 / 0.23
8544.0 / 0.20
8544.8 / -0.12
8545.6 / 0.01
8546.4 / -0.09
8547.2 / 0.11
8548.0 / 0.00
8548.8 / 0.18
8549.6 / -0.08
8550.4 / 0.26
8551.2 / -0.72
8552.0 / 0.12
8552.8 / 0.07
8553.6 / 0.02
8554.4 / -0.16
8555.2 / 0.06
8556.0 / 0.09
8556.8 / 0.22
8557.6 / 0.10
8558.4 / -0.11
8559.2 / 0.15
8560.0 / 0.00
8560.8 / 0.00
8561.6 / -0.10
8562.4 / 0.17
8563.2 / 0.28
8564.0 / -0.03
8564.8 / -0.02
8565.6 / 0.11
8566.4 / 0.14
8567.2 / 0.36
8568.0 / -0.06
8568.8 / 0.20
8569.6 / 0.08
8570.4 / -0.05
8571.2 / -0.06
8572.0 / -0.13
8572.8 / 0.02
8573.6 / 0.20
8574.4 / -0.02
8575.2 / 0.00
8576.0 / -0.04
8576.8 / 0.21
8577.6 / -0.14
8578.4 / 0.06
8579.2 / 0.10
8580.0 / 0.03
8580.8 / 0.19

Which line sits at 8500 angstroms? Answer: Hgamma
